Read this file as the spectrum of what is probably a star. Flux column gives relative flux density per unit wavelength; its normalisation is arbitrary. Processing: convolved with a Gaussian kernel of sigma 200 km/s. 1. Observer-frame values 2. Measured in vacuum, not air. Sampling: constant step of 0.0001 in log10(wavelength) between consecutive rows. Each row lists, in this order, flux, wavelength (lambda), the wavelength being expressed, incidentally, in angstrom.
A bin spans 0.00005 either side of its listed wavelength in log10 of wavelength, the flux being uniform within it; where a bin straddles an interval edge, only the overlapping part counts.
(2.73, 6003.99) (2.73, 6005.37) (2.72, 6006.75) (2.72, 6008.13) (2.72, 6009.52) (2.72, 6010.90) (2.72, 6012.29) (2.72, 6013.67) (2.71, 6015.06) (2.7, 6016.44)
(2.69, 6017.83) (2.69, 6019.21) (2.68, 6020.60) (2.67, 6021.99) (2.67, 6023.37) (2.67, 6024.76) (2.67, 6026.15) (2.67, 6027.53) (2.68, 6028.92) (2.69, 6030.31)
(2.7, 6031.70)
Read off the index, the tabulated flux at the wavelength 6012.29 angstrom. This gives 2.72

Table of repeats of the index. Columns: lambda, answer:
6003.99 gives 2.73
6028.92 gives 2.68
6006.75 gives 2.72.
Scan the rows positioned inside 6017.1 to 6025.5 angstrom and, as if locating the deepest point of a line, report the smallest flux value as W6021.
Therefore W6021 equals 2.67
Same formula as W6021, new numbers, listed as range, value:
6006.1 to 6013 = 2.72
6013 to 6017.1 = 2.7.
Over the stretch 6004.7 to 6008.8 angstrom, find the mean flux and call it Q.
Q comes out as 2.73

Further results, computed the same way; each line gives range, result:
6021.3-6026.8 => 2.67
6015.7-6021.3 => 2.69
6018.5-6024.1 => 2.68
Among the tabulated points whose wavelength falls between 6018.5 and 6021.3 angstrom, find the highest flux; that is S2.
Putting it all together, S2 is 2.69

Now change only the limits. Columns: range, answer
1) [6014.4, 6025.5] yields 2.71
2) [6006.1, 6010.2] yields 2.72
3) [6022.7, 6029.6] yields 2.68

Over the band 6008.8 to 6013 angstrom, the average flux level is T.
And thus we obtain 2.72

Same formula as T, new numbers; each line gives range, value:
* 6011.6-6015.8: 2.72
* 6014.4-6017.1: 2.71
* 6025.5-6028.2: 2.68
